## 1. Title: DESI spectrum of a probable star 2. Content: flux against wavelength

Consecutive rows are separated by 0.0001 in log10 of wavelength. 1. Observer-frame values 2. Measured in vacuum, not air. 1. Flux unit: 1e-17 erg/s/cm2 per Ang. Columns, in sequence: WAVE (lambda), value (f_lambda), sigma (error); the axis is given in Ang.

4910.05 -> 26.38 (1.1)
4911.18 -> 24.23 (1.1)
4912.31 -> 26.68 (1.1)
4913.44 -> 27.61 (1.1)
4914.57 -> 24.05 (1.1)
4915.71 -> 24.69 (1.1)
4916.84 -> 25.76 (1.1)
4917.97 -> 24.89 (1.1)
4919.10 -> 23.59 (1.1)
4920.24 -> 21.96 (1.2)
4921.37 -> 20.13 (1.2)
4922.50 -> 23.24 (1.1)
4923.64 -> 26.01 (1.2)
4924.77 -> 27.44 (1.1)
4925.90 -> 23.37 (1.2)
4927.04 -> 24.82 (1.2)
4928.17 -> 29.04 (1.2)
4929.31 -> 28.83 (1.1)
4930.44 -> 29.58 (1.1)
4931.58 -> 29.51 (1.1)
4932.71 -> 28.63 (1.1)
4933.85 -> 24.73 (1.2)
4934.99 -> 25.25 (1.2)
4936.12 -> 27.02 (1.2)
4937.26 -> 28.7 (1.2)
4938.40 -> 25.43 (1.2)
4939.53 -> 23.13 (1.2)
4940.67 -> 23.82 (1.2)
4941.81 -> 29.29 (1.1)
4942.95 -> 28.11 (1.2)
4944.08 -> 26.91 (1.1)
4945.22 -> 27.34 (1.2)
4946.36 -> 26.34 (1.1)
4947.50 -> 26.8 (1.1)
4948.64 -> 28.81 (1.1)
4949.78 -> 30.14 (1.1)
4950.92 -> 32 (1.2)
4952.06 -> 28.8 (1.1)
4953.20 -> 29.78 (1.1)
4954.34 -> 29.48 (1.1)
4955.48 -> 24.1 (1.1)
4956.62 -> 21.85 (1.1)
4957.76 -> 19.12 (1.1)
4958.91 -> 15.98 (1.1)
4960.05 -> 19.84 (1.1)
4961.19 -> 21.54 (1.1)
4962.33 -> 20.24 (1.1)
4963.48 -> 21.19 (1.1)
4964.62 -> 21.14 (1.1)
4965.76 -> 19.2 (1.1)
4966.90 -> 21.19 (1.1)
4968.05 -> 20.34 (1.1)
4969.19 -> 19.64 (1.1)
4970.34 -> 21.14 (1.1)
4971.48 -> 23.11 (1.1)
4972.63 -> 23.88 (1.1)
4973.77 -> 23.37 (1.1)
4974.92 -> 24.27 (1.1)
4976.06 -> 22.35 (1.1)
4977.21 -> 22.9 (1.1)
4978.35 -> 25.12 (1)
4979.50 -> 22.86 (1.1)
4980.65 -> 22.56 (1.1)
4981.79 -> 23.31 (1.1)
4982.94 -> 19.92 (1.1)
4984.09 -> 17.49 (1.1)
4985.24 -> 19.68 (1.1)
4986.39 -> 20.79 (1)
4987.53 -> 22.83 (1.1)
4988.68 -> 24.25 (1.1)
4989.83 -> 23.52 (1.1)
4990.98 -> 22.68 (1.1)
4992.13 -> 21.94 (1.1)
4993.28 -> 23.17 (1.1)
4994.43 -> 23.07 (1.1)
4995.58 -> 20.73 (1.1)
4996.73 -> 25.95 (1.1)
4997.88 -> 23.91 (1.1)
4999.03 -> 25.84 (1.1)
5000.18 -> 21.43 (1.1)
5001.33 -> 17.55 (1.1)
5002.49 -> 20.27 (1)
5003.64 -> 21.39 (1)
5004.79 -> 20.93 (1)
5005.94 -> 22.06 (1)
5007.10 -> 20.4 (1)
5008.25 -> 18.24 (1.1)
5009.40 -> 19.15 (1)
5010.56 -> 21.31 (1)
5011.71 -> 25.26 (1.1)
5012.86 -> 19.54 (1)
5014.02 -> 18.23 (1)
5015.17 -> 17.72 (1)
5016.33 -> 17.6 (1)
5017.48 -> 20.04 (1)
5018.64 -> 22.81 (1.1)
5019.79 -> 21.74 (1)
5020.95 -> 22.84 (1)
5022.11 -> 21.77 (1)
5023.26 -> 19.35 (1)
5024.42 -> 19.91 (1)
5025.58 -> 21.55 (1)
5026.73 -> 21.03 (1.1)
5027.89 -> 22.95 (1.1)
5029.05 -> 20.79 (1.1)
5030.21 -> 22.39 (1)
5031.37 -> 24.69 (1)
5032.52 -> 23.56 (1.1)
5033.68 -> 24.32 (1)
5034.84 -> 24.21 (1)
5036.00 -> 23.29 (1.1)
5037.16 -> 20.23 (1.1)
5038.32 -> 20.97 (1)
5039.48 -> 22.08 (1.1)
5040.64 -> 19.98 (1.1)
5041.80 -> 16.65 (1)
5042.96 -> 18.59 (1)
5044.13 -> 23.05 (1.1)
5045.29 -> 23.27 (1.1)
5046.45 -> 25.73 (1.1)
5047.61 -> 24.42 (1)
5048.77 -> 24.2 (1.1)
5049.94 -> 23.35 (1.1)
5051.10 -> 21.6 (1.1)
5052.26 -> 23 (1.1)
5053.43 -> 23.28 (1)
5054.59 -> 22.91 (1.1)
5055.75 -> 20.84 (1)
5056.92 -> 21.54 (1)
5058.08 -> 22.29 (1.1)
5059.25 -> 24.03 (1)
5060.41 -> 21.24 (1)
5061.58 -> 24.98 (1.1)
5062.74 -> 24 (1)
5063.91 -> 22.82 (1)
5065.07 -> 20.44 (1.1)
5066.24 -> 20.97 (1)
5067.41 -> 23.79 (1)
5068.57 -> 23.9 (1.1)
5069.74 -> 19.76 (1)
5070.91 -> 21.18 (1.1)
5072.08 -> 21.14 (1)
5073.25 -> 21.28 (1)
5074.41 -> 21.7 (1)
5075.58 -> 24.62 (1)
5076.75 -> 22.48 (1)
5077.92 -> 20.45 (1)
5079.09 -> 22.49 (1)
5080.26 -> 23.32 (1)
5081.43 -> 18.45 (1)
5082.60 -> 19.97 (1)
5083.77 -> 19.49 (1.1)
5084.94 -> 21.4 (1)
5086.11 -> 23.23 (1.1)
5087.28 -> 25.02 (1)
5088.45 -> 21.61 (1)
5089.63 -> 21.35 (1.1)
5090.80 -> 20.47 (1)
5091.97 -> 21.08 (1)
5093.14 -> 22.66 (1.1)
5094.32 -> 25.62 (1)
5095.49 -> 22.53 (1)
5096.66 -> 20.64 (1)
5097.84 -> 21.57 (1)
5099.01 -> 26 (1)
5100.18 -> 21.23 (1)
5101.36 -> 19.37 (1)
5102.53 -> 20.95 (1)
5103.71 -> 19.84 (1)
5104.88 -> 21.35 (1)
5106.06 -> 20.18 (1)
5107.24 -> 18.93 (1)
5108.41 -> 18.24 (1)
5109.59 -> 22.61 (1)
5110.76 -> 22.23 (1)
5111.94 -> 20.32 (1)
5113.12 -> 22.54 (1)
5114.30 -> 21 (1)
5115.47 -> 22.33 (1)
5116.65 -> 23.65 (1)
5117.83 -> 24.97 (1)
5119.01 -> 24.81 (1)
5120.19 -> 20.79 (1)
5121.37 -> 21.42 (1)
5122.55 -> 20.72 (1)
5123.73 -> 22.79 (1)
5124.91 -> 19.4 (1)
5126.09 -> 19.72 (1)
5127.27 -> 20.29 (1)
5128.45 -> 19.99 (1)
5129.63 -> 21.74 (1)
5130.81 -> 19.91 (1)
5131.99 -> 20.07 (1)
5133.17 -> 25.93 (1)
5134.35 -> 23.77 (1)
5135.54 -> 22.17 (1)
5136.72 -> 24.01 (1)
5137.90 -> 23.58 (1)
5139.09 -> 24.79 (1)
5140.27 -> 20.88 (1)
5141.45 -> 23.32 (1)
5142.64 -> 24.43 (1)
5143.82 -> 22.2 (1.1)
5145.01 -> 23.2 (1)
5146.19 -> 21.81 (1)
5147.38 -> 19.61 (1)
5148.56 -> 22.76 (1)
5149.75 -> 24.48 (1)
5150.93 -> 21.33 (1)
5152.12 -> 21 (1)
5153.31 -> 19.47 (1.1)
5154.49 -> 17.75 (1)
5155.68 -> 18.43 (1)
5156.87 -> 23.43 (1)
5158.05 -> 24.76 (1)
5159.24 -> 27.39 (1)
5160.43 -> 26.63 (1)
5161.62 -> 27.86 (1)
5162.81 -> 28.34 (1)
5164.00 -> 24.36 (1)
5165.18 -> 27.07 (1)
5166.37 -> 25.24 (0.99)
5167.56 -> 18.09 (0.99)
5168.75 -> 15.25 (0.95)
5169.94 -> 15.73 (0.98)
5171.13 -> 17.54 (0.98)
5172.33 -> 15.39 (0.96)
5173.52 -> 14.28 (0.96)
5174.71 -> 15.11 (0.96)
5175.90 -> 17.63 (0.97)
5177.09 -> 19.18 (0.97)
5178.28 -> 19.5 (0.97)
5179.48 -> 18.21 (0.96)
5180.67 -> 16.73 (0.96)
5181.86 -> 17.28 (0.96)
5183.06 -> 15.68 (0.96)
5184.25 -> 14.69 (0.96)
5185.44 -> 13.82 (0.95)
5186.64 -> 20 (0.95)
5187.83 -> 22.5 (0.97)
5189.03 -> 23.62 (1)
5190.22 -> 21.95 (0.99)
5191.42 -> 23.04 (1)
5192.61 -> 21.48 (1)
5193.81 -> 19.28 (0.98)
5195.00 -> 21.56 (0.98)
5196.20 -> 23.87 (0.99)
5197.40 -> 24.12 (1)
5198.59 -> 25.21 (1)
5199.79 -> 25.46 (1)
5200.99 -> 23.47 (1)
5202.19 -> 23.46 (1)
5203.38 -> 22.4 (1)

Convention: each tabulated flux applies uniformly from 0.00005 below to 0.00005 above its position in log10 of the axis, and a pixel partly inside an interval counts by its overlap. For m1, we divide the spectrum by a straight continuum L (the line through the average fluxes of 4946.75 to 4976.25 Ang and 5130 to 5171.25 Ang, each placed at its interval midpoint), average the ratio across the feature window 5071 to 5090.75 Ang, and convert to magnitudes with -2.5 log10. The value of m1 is 0.06 mag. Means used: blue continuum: 23.5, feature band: 21.7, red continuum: 22.5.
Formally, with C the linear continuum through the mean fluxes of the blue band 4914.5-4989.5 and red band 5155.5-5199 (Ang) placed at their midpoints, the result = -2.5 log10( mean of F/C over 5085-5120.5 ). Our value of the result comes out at 0.00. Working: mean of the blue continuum 24.3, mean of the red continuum 20.7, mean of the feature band 21.9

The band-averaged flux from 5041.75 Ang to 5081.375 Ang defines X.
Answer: 22.4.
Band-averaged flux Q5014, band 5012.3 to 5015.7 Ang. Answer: 18.5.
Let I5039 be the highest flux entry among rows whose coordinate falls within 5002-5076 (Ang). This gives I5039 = 25.73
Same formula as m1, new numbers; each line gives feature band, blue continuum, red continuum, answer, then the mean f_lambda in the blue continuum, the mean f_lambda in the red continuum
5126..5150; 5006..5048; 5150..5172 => -0.02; 21.4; 22.2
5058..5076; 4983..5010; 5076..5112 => -0.04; 21.6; 21.5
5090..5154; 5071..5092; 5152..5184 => -0.05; 21.6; 20.2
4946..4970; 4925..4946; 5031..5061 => 0.10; 26.9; 22.4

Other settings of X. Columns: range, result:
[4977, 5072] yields 21.9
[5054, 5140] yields 21.9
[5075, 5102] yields 22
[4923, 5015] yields 23.6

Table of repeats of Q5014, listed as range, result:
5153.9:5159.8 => 22.3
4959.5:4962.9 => 20.6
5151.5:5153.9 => 20.2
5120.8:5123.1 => 21.1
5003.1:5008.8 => 20.6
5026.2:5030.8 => 21.8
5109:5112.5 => 21.7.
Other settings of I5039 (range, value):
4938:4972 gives 32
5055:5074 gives 24.98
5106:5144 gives 25.93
